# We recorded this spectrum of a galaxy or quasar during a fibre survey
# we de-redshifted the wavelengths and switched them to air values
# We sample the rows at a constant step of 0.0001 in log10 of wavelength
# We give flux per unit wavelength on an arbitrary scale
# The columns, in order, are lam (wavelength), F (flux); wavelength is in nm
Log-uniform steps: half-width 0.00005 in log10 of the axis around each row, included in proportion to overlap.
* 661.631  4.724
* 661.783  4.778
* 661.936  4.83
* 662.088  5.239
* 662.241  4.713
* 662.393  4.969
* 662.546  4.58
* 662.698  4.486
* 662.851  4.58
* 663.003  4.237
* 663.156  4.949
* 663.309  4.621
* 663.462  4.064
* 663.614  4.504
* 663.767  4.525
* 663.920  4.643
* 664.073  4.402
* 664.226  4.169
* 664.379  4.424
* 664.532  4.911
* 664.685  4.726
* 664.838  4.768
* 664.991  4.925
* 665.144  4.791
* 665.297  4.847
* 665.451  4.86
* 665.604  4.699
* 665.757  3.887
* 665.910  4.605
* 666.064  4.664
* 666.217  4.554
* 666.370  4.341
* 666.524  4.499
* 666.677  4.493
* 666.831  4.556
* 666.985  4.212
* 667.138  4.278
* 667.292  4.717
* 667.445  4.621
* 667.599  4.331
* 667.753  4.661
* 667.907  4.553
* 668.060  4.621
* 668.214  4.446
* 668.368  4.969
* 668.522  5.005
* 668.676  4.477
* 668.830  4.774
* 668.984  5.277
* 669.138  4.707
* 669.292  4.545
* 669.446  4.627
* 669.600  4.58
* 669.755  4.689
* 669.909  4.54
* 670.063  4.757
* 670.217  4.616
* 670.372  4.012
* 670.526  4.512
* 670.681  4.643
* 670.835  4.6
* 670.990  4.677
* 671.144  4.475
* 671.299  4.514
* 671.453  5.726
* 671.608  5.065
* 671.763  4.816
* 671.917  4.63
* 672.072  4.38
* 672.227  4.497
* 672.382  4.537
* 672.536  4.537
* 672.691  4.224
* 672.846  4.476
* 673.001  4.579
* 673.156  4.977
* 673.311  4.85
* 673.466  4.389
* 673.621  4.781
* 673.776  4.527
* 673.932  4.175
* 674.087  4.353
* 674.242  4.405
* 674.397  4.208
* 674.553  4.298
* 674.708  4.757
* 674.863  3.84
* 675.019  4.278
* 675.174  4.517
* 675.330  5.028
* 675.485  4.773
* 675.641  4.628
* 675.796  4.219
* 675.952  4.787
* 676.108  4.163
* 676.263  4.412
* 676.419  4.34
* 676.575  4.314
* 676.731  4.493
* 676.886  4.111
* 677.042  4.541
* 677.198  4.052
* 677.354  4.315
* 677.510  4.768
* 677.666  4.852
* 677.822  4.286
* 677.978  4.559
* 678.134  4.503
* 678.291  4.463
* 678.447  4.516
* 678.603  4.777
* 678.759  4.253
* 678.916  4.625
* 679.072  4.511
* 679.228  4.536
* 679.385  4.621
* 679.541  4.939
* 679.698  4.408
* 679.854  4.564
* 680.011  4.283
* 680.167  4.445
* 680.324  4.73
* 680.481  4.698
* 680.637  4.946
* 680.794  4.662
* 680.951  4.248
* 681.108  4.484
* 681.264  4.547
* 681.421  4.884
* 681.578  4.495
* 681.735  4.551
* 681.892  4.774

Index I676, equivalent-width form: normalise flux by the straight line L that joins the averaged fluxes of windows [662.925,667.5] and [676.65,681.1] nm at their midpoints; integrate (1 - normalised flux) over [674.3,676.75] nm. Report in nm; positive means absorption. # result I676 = 0.05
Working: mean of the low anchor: 4.55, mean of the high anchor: 4.52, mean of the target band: 4.44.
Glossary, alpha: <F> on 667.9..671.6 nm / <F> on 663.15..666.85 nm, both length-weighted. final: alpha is 1.03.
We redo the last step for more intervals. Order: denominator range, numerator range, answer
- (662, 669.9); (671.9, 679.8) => 0.97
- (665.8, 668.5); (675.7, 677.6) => 0.97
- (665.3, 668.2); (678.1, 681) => 1.01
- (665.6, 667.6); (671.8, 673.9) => 1.02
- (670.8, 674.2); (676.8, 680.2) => 0.97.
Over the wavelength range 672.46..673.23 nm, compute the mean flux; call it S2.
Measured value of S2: 4.56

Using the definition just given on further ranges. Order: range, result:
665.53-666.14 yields 4.46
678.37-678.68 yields 4.65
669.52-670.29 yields 4.64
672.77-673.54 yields 4.66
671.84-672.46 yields 4.51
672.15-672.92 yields 4.46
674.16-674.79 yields 4.42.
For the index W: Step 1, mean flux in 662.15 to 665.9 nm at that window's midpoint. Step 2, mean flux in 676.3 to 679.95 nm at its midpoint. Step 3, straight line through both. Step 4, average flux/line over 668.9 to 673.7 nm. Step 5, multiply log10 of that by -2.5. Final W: -0.03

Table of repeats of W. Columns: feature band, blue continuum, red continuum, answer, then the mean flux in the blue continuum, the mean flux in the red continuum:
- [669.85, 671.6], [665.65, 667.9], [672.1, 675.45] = -0.04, 4.46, 4.49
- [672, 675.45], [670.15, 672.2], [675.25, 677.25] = 0.02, 4.66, 4.46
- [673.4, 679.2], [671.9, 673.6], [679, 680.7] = 0.03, 4.56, 4.61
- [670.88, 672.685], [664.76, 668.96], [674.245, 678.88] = -0.04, 4.61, 4.45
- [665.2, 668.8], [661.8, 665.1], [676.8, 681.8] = 0.01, 4.64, 4.54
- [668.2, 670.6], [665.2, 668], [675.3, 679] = -0.04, 4.52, 4.48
